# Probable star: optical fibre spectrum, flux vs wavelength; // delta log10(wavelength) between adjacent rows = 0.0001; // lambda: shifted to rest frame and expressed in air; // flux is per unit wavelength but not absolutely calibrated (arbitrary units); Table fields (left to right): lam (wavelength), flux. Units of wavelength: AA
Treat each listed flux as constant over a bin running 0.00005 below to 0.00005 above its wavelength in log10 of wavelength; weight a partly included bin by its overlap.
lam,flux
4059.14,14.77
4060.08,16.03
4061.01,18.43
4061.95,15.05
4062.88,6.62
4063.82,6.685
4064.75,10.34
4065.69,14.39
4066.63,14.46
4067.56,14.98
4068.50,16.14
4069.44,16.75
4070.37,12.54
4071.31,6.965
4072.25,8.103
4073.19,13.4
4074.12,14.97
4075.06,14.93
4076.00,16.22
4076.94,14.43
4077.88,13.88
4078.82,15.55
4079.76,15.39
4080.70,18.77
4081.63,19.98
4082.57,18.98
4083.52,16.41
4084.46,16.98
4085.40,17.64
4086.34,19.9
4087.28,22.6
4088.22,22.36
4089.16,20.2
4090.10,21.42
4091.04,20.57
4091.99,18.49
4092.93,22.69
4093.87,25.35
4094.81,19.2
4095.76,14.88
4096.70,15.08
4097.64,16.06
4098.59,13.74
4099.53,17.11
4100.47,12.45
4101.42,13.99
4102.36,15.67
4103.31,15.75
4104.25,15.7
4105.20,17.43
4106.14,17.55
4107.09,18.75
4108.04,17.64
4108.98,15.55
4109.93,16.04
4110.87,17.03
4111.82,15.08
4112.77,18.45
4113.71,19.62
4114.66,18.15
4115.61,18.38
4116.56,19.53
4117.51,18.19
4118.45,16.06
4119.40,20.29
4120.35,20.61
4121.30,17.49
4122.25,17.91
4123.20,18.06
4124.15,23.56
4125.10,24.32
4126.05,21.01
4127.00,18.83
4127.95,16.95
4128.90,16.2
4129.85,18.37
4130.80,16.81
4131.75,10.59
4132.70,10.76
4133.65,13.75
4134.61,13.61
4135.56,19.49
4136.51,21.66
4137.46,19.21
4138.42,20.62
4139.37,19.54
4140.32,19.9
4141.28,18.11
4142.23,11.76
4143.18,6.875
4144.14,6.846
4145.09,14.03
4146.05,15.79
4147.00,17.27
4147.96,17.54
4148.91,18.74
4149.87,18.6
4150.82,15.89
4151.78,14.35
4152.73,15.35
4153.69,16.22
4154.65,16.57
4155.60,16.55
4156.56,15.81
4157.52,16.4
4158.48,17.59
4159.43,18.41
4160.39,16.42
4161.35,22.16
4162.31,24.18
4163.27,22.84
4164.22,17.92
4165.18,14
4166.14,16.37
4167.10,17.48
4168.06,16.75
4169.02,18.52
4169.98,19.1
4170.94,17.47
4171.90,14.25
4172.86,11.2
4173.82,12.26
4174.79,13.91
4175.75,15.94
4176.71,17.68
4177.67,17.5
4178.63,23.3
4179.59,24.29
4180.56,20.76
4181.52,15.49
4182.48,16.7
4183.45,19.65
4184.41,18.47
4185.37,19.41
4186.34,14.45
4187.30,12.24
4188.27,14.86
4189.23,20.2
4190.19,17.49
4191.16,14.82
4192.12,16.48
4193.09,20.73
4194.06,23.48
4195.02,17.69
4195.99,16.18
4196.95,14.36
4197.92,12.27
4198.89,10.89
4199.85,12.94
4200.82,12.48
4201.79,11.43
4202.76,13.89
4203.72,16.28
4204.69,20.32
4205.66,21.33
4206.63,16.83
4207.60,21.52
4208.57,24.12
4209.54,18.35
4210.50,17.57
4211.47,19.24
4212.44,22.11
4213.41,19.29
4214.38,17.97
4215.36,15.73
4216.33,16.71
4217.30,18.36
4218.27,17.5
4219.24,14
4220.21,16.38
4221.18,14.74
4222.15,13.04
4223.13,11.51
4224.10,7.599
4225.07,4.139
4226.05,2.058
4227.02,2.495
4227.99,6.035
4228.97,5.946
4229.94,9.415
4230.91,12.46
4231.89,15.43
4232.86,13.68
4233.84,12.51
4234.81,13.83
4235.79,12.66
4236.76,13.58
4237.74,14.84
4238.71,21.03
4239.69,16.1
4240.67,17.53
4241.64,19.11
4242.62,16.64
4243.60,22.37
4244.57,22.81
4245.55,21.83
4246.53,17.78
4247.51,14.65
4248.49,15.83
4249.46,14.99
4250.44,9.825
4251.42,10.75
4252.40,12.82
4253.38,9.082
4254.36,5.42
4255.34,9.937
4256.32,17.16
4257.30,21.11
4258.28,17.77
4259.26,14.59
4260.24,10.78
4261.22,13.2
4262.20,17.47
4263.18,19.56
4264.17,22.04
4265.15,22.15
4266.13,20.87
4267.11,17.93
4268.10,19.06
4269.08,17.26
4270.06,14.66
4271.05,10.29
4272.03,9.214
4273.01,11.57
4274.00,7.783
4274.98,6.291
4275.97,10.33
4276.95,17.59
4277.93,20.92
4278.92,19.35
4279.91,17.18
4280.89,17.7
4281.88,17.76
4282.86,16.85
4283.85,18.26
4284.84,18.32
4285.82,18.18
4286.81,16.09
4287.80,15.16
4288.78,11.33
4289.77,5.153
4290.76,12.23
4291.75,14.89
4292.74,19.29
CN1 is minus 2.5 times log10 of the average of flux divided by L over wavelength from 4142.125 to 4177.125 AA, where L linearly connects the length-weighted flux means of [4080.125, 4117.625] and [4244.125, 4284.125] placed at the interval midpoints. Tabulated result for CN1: 0.05 mag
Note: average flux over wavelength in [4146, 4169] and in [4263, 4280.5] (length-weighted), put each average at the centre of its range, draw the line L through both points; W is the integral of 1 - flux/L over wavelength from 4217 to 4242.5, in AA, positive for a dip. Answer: 5.9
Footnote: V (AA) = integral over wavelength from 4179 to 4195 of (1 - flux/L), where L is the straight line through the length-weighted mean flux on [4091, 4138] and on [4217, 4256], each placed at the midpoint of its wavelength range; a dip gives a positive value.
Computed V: -3.3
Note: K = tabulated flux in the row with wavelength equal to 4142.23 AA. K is 11.76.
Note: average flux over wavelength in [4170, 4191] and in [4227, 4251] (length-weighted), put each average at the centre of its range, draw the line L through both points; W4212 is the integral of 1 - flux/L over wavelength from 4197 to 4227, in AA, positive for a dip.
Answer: 1.3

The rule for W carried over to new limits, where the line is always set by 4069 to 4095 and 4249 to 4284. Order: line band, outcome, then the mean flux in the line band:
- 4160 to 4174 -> -1.1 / 17.5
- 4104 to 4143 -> -2.1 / 17.7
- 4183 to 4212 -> -2.2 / 17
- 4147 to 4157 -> -0.1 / 16.6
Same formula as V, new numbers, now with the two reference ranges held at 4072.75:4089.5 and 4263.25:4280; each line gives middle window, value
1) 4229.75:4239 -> 1.2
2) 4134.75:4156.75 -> 0.6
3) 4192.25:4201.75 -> 0.5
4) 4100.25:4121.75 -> -0.2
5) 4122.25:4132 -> -1.0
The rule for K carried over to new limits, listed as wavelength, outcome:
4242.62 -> 16.64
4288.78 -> 11.33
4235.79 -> 12.66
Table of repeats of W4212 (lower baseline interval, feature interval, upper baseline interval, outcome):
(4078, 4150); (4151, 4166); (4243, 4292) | -0.6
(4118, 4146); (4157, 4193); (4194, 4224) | -1.7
